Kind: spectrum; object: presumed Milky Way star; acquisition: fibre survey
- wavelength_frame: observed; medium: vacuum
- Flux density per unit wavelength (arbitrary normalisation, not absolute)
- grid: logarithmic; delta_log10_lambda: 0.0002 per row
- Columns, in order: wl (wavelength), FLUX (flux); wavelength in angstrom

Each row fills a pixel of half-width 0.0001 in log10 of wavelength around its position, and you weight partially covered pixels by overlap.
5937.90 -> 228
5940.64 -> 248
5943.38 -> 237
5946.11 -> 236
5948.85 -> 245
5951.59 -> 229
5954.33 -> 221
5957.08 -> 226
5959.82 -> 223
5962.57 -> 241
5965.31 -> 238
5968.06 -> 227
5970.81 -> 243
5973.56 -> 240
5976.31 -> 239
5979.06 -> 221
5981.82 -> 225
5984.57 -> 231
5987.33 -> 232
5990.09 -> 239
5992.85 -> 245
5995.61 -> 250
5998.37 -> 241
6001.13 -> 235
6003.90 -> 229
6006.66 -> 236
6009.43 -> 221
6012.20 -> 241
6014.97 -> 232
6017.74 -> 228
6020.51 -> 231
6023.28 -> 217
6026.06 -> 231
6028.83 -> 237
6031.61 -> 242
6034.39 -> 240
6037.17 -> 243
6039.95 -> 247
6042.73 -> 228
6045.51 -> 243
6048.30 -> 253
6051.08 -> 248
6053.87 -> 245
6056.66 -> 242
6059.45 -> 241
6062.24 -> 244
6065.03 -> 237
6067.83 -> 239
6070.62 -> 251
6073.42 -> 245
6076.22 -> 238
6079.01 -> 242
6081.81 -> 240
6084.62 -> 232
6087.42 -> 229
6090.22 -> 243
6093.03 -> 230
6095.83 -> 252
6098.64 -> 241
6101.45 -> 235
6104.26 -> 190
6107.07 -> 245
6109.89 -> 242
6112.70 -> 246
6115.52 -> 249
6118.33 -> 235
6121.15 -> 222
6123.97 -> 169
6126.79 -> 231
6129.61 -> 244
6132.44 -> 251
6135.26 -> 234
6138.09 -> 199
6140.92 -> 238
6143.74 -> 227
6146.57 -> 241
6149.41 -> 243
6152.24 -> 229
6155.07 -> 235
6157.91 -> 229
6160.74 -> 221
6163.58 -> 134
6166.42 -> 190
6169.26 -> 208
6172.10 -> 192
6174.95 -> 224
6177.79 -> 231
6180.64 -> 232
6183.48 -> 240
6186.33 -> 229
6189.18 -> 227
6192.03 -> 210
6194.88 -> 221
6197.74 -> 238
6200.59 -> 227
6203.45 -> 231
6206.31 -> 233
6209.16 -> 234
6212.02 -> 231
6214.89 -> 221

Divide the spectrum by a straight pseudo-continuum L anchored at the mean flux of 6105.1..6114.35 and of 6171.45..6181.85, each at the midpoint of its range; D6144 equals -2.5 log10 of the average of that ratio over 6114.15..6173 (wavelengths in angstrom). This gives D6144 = 0.053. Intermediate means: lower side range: 241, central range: 220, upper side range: 221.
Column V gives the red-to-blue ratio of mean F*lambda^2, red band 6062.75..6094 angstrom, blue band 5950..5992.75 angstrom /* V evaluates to 1.07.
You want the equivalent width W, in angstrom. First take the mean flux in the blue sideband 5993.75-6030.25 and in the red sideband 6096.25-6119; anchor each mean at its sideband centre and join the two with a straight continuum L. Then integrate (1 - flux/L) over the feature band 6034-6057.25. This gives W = -0.9 angstrom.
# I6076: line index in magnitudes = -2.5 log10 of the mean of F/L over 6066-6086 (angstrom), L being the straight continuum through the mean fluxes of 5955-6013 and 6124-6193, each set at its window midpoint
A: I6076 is -0.06 mag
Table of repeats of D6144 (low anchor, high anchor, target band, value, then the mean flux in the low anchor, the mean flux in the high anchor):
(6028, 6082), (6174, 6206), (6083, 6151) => 0.02 mag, 242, 228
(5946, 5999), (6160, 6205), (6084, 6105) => -0.04 mag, 234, 216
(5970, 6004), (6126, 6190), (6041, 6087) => -0.05 mag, 236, 223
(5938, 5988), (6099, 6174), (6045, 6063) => -0.08 mag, 233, 222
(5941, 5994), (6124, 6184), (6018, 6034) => -0.01 mag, 234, 221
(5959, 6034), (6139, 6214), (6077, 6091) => -0.04 mag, 234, 223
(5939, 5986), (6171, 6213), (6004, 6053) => -0.02 mag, 233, 227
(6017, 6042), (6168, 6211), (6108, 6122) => -0.05 mag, 235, 225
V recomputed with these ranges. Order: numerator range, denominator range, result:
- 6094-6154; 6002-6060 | 1.01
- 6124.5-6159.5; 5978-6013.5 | 1.04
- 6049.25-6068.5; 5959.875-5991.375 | 1.07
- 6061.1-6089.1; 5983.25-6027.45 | 1.05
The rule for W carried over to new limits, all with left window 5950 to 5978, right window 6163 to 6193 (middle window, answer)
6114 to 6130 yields -0.4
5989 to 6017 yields -0.9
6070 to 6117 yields -3.7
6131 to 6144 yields -0.8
